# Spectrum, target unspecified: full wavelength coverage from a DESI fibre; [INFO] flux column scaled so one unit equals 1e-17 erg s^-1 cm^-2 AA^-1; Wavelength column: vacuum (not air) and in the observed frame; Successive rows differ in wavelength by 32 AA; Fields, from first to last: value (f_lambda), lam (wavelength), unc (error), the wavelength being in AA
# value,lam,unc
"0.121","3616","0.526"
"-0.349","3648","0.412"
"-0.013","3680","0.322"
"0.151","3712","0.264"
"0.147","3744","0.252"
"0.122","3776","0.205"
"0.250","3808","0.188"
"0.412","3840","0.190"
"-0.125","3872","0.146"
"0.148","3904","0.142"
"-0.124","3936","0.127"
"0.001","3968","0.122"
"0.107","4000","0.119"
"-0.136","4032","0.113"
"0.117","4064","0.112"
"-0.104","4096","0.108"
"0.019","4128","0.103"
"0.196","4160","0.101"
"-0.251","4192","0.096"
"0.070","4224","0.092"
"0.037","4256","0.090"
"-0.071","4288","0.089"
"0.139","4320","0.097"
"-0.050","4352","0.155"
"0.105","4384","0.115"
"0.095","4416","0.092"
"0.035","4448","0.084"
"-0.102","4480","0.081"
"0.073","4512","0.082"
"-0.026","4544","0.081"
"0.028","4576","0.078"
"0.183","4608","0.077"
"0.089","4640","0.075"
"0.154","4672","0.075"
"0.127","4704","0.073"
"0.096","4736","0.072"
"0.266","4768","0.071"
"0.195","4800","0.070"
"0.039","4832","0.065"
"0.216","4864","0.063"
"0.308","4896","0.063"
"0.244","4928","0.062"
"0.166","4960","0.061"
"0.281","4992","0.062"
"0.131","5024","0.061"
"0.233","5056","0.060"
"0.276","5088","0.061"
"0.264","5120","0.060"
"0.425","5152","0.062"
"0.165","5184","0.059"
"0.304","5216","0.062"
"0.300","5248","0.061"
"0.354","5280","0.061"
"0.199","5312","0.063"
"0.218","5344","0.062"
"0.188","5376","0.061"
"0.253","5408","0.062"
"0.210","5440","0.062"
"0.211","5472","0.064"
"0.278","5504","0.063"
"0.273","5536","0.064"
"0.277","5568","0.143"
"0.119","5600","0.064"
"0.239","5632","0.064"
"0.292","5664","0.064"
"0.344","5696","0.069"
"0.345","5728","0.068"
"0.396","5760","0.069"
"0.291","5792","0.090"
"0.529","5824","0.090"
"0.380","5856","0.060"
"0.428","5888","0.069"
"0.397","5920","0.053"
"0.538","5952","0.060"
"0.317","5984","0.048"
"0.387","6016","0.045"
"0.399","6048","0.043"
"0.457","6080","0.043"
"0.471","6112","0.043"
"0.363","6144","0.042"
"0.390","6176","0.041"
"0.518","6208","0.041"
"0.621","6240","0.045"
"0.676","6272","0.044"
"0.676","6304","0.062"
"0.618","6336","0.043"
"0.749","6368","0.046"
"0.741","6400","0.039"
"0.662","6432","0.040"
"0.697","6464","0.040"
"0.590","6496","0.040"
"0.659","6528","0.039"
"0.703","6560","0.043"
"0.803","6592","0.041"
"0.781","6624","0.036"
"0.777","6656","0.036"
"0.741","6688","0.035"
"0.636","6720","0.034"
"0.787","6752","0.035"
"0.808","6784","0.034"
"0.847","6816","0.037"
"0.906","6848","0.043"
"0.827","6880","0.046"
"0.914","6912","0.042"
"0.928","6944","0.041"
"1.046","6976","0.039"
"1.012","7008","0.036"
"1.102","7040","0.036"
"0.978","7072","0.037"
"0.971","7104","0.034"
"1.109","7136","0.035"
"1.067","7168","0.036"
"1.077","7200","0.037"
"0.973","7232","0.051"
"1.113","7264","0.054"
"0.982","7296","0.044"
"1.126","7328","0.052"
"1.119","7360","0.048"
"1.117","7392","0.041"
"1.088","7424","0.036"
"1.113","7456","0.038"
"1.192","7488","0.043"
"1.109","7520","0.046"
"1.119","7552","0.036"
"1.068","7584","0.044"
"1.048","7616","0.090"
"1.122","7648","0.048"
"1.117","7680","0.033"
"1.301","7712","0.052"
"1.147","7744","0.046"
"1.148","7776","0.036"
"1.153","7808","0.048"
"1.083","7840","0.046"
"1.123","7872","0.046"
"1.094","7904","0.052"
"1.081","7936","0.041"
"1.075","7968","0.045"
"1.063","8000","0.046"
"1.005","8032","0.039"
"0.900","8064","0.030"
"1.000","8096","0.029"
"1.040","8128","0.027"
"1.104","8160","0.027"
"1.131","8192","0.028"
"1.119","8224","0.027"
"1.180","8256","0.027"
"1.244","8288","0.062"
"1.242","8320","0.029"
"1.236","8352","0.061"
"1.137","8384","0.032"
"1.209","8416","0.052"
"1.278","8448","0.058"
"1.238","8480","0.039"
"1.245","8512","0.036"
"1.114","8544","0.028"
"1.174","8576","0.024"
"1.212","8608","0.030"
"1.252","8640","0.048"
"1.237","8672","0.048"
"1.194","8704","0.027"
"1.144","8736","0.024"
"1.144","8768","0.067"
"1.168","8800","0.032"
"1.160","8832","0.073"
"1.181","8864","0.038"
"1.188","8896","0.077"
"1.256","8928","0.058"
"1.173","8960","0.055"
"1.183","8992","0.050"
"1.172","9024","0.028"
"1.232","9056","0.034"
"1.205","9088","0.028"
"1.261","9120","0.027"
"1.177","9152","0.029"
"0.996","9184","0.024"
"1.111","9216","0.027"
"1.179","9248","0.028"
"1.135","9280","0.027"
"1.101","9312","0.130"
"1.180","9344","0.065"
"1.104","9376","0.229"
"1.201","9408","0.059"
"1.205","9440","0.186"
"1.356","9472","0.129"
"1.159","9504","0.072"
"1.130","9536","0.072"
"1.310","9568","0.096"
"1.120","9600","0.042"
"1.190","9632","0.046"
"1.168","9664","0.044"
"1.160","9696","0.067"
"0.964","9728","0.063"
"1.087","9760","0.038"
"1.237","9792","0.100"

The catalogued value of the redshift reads 0.559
